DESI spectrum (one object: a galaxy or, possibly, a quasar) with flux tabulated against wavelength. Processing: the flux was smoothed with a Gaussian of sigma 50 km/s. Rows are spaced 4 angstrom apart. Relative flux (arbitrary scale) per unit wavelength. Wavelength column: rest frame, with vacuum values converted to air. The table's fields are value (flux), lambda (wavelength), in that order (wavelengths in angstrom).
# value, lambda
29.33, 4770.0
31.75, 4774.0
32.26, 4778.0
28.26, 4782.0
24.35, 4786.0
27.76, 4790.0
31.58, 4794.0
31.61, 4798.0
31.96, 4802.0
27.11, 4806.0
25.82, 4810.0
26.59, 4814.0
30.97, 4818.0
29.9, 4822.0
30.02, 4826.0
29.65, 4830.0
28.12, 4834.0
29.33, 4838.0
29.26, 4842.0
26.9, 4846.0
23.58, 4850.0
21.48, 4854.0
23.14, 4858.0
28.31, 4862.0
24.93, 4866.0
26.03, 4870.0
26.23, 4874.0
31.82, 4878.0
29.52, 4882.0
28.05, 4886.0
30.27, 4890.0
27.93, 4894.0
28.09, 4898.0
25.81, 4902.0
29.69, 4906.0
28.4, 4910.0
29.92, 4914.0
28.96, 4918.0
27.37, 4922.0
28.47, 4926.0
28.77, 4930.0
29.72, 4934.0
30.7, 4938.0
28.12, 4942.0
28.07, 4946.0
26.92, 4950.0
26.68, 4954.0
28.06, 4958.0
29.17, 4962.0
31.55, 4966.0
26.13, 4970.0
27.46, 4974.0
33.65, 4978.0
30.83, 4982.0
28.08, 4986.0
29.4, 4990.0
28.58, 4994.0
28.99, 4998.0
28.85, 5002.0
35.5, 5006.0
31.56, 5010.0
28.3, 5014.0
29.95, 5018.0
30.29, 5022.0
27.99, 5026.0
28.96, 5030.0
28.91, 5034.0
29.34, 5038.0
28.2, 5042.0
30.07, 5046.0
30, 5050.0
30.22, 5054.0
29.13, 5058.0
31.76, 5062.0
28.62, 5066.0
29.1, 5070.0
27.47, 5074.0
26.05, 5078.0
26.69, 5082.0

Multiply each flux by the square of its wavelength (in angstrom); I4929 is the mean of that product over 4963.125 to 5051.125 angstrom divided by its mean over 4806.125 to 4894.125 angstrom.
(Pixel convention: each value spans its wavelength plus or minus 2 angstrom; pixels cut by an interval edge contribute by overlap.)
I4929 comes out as 1.1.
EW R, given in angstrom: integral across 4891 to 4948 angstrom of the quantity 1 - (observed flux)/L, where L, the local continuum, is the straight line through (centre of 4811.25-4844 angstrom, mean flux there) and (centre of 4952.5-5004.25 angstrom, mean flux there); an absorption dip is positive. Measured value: 1.00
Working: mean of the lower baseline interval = 29.2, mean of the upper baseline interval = 29.1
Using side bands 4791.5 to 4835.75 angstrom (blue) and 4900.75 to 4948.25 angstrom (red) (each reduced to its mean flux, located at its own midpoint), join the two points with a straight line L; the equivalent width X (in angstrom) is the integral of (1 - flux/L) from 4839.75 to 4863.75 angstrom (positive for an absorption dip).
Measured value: 3.0 angstrom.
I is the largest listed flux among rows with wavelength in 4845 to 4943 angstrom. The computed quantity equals 31.82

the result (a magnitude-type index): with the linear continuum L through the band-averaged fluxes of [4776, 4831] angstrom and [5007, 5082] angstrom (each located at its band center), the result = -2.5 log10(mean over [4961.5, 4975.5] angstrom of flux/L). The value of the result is 0.02 mag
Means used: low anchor 29.1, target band 28.6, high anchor 29.2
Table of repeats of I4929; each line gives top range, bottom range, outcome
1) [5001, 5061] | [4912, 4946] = 1.07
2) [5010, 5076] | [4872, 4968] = 1.07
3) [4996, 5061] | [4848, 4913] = 1.17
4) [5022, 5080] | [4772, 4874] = 1.14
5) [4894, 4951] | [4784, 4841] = 1.03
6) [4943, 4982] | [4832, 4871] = 1.15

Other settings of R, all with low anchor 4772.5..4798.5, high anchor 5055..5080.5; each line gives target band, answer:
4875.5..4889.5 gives -0.24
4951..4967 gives 0.24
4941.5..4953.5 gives 0.63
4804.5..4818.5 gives 1.02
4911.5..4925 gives 0.19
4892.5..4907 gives 0.71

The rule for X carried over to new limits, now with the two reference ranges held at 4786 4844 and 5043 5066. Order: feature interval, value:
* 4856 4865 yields 1.1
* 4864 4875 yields 1.4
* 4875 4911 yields 0.7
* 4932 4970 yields 1.3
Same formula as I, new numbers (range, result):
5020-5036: 30.29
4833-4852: 29.33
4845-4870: 28.31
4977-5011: 35.5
